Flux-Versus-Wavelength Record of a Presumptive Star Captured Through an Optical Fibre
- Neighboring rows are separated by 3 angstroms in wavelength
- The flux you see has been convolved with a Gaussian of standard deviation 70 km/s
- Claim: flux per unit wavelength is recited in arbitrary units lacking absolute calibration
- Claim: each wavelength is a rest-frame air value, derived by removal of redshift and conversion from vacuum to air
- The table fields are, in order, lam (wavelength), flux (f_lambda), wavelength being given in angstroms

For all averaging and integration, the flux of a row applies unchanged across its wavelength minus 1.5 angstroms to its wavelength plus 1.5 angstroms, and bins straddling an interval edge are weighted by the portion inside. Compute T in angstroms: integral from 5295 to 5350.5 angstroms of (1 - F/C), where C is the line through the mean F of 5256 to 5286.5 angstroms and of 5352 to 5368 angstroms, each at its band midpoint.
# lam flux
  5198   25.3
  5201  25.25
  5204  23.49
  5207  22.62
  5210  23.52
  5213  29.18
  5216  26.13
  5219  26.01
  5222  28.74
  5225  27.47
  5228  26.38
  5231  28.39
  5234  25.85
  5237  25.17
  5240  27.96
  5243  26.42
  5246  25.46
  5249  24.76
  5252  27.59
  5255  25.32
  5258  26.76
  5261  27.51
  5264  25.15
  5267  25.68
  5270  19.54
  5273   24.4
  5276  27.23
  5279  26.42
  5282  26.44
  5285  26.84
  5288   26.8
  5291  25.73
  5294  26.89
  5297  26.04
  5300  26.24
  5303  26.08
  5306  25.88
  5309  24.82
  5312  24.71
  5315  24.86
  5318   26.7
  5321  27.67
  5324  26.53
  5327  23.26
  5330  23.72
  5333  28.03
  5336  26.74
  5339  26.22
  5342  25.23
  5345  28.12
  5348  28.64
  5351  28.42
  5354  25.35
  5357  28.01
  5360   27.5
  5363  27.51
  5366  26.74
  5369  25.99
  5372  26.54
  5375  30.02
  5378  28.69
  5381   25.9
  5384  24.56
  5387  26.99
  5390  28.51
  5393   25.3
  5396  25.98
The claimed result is 0.6 angstroms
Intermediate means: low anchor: 25.6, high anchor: 27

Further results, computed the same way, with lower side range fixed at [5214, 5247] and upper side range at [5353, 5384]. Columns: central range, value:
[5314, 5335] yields 0.9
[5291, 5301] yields 0.2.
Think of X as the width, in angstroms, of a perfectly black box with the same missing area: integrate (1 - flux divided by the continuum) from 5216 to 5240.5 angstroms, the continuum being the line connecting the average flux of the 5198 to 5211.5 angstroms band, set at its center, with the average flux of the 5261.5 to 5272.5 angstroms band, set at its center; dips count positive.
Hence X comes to -3.08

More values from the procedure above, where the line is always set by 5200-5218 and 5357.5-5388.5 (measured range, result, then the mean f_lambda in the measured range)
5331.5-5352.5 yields -0.5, 27.3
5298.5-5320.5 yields 0.5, 25.7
